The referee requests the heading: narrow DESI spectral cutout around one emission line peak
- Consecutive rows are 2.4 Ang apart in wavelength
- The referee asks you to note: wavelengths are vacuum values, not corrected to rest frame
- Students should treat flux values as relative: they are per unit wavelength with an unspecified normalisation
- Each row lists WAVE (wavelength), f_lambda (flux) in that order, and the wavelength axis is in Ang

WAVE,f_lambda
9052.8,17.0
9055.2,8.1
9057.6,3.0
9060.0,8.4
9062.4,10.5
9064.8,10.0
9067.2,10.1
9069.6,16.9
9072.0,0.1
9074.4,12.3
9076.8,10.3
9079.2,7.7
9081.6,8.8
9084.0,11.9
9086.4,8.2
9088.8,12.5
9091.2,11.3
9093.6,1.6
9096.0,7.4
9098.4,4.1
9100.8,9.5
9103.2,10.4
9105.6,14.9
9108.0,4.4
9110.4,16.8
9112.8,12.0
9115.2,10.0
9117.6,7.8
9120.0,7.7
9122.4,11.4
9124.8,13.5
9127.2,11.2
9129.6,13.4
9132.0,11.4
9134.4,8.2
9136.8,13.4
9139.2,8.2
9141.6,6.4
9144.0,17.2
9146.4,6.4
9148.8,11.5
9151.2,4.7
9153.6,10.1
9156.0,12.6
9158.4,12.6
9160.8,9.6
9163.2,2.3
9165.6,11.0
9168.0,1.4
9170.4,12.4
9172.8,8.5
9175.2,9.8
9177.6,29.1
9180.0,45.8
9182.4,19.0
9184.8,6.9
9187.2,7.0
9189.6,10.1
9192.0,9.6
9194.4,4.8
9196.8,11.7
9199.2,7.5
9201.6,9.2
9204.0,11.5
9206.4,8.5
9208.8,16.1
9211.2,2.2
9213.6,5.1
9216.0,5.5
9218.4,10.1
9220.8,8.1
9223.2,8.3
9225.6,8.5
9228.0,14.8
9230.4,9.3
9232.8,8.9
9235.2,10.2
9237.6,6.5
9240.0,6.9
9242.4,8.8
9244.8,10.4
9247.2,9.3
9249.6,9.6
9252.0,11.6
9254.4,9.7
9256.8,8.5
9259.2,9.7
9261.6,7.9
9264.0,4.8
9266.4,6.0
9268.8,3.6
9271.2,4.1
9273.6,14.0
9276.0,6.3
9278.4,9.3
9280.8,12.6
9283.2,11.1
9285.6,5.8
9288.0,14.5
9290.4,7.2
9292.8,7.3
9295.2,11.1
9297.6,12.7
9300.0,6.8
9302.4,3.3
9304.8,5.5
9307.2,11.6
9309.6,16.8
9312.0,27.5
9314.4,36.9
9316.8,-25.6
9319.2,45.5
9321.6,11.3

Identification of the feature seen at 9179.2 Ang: H-beta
